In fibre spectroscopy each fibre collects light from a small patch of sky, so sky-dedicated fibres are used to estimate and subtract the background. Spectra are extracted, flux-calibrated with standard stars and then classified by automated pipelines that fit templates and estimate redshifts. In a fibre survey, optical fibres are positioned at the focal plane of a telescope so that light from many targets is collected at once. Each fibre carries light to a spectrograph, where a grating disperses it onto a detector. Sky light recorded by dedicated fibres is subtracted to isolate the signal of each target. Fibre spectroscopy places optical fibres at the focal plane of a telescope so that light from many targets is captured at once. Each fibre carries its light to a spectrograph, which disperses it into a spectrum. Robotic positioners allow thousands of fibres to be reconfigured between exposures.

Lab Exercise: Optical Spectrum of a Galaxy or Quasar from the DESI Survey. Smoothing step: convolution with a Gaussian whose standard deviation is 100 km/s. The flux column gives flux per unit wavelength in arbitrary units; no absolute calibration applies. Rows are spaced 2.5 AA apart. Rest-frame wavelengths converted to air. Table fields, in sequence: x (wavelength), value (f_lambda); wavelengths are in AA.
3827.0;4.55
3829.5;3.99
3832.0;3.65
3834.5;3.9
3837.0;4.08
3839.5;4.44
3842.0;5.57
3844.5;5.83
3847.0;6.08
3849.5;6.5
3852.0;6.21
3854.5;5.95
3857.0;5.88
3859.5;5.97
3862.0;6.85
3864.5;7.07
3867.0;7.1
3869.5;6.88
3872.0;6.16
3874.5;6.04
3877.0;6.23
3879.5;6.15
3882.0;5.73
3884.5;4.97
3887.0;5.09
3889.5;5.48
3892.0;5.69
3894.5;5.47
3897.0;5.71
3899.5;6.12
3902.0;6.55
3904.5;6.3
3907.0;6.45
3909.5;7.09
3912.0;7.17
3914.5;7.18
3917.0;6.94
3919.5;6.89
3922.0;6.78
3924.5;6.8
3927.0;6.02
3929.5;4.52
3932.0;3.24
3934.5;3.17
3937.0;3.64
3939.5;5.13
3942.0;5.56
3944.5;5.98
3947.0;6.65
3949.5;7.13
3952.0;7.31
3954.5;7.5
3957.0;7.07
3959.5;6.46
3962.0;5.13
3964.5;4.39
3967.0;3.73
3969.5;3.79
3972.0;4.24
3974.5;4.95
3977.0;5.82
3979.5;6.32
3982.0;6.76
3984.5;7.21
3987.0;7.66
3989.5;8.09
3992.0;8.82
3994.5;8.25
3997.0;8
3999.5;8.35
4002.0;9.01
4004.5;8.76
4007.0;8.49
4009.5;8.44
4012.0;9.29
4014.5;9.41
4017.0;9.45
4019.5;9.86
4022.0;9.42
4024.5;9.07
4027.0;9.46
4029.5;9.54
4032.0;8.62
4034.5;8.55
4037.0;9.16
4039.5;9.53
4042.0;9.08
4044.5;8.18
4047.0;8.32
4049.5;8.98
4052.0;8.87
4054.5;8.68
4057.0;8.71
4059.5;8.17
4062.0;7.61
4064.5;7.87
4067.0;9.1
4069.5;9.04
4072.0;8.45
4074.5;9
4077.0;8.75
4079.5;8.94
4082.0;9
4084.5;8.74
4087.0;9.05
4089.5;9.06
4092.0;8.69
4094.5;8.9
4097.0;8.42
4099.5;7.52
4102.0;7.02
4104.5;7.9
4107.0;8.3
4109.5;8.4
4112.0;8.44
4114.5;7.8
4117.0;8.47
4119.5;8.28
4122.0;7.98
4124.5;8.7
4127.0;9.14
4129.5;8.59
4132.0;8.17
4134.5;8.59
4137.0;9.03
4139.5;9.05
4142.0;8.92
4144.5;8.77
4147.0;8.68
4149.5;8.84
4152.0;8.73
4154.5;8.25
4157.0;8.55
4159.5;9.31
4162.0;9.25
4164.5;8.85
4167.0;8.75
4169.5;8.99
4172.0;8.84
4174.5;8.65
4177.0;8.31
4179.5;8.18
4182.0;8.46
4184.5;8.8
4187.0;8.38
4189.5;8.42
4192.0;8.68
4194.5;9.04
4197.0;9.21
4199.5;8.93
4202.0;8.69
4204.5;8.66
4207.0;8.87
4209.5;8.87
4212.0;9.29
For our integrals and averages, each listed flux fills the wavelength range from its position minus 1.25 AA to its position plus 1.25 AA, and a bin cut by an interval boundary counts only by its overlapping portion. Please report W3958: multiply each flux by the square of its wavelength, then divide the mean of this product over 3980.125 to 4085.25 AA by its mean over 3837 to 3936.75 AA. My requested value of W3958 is 1.57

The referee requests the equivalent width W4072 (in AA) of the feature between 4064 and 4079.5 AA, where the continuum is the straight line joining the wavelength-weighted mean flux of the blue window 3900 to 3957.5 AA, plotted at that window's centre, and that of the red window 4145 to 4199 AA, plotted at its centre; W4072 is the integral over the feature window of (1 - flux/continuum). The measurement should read -2.2 AA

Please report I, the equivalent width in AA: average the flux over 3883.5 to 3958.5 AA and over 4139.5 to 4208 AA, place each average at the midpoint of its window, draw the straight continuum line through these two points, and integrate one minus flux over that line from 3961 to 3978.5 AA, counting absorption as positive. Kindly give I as 5.18 AA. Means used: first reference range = 5.99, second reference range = 8.75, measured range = 4.6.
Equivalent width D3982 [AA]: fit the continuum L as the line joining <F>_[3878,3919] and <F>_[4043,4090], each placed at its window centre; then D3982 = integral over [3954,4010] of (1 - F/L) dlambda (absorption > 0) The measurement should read 4.69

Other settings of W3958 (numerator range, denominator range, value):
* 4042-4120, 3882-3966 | 1.55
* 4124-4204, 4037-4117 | 1.07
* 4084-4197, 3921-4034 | 1.33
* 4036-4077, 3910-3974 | 1.61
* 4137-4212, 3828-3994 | 1.69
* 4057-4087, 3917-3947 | 1.72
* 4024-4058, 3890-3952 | 1.59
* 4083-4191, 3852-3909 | 1.60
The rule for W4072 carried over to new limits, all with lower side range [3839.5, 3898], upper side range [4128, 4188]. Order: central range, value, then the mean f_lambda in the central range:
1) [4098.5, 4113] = 0.5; 7.93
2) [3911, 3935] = 2.0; 5.94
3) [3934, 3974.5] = 8.0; 5.46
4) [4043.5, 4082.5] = -3.9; 8.6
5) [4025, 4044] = -3.9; 9.09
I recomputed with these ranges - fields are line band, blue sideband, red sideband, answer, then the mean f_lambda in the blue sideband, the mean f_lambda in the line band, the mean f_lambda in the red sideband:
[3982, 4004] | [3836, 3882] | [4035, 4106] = -1.27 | 6.06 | 8.11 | 8.6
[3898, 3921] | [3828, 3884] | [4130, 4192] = -1.79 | 5.72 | 6.73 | 8.7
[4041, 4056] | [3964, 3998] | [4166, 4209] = -3.35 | 6.32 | 8.68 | 8.7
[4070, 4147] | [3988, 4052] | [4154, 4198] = 2.17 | 8.88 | 8.54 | 8.72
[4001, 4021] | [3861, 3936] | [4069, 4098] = -3.48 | 6.05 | 9.09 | 8.84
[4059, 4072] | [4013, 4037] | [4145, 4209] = 1.06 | 9.26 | 8.38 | 8.73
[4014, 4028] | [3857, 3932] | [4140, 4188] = -3.92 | 6.2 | 9.45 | 8.72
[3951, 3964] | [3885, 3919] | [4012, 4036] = 1.80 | 6.24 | 6.55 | 9.26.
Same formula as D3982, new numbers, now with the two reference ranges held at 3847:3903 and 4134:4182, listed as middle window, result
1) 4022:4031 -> -2.2 AA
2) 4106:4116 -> 0.1 AA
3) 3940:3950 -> 0.8 AA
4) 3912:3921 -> -0.8 AA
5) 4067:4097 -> -3.1 AA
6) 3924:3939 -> 4.8 AA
